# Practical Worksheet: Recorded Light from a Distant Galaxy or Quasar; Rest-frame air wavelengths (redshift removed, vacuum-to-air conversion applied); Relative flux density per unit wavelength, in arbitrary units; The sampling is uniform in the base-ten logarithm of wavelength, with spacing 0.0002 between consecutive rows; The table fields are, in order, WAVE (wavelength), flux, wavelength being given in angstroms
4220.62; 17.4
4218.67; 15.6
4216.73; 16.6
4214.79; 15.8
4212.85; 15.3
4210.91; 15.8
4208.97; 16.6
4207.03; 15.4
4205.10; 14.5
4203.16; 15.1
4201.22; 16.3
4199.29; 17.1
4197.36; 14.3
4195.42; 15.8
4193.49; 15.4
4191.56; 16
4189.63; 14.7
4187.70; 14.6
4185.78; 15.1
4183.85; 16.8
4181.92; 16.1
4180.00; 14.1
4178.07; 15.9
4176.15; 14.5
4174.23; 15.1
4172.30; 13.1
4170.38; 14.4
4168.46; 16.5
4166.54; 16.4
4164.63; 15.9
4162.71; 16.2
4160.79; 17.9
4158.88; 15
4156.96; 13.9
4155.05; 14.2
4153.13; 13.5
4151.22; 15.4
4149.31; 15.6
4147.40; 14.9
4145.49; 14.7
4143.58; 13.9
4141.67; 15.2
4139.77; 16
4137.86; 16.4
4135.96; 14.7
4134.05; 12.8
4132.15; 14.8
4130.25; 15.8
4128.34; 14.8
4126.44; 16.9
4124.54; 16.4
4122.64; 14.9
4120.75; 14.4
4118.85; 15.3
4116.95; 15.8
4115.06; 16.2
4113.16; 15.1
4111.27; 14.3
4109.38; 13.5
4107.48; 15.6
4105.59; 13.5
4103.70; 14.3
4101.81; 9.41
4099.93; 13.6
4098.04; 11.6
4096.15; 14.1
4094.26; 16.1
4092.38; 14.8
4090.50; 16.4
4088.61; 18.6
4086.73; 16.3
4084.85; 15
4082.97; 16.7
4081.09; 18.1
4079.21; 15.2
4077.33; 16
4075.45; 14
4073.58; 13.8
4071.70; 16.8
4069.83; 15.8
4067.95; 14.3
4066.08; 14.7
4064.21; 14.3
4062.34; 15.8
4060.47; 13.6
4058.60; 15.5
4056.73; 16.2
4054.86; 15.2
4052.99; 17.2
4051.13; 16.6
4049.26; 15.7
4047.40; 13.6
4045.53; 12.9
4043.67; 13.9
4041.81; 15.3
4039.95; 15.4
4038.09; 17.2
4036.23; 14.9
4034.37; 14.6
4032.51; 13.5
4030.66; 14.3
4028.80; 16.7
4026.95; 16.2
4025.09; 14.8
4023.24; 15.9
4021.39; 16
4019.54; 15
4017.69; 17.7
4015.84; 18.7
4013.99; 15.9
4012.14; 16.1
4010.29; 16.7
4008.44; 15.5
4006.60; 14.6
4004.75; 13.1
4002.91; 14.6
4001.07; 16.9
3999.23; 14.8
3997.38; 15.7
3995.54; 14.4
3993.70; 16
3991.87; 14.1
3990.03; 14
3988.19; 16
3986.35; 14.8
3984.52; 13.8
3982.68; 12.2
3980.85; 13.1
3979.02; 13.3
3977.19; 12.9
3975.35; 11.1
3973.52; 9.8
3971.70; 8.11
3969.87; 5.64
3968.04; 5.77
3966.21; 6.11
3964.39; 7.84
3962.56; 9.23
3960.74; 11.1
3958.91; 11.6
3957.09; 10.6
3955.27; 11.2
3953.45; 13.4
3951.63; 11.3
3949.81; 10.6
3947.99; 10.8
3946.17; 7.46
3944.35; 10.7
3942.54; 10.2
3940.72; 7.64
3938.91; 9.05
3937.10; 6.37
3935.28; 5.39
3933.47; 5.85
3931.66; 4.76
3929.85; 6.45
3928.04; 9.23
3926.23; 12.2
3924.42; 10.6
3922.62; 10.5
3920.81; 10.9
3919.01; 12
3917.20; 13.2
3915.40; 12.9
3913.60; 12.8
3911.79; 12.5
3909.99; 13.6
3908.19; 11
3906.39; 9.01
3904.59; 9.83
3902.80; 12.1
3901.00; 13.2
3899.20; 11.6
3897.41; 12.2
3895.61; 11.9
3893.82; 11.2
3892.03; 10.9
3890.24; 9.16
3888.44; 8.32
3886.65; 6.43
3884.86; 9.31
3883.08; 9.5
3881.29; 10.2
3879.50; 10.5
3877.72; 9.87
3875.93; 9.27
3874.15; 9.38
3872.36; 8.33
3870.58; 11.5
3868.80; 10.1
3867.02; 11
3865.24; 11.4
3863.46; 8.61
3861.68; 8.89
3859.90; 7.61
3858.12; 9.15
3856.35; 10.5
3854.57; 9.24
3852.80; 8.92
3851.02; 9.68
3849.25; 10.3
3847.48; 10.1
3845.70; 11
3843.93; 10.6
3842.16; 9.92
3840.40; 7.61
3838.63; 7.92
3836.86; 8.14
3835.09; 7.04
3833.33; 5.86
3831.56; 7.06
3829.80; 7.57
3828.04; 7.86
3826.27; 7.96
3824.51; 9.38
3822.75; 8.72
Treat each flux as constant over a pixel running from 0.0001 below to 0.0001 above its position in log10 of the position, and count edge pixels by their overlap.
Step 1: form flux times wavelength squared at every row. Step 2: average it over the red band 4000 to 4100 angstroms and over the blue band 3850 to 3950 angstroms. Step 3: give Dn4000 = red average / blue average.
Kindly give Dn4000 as 1.68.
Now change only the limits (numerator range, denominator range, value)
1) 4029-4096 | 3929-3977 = 1.84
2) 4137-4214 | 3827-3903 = 1.88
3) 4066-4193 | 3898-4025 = 1.38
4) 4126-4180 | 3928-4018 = 1.41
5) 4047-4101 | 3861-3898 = 1.71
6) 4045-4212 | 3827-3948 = 1.78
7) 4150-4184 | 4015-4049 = 1.06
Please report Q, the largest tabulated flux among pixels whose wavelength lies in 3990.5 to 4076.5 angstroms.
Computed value 18.7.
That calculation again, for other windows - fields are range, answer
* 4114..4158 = 16.9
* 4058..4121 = 18.6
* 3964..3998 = 16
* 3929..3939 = 9.05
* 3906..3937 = 13.6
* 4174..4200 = 17.1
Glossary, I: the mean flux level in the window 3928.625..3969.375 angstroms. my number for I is 8.76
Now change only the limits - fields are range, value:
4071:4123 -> 15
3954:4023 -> 13.1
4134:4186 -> 15.2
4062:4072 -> 15.2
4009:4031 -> 16.2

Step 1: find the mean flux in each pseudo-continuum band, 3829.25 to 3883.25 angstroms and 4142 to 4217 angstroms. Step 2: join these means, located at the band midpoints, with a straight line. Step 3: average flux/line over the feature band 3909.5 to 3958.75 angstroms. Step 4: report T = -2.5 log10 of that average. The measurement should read 0.066 mag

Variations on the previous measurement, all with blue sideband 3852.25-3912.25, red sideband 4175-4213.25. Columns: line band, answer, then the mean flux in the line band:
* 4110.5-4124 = -0.08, 15.2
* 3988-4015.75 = -0.25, 15.3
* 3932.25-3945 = 0.39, 7.76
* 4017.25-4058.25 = -0.20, 15.4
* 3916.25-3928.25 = -0.05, 11.4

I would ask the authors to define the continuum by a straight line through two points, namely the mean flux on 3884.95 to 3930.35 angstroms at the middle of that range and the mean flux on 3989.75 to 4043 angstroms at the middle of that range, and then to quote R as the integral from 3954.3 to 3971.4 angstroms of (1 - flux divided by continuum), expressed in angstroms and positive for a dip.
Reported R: 5.7 angstroms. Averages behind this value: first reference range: 11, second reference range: 15.5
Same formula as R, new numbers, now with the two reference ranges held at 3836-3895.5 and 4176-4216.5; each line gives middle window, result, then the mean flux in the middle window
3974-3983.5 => -0.6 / 12.4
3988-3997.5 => -2.4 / 14.9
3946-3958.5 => 0.2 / 11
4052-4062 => -2.0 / 15.6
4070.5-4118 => -4.6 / 15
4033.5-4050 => -2.7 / 14.8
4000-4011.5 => -3.0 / 15.3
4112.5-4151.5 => -2.4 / 15.2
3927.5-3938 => 4.4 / 6.24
